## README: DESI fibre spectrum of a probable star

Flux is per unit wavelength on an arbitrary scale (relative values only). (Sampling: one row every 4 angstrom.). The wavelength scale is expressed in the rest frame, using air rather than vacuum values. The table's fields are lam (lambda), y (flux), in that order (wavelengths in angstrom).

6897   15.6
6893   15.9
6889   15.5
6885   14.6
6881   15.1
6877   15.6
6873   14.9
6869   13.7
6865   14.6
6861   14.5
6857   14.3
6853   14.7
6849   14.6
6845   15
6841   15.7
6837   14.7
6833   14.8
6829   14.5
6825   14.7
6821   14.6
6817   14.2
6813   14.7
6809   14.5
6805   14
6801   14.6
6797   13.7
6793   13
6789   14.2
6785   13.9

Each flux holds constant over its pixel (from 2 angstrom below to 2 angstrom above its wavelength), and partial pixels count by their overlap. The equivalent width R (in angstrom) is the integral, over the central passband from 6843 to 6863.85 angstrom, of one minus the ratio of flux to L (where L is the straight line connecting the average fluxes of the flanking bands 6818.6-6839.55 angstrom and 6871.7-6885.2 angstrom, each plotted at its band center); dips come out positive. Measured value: 0.4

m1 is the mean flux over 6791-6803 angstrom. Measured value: 13.8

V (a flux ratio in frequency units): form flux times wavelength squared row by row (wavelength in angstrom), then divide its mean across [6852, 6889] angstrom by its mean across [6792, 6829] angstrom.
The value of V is 1.0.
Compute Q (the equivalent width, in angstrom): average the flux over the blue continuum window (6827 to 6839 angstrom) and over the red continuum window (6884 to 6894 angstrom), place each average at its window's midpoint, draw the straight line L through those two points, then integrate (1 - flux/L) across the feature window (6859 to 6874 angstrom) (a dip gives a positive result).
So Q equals 0.7 angstrom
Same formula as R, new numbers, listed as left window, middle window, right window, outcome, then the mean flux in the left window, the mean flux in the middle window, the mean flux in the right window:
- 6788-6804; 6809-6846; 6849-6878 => -1.4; 13.9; 14.7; 14.6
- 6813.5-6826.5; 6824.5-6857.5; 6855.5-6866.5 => -0.7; 14.5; 14.8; 14.5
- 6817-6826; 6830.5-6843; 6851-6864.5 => -0.4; 14.5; 15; 14.5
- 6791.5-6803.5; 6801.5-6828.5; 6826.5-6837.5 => -0.4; 13.8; 14.5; 14.7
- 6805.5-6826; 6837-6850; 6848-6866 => -0.5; 14.5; 15.1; 14.5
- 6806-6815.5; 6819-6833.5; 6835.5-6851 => 0.1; 14.5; 14.6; 15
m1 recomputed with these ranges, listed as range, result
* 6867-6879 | 14.7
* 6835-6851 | 15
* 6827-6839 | 14.7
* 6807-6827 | 14.5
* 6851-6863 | 14.5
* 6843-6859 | 14.6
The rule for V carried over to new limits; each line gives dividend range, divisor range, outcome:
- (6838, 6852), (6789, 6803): 1.10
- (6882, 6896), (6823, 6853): 1.05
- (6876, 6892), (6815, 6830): 1.07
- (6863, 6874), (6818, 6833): 1.00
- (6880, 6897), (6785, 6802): 1.14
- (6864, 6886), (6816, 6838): 1.03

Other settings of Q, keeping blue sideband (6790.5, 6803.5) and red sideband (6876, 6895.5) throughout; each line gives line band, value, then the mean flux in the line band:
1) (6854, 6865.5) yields 0.3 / 14.5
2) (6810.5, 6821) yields -0.3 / 14.5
